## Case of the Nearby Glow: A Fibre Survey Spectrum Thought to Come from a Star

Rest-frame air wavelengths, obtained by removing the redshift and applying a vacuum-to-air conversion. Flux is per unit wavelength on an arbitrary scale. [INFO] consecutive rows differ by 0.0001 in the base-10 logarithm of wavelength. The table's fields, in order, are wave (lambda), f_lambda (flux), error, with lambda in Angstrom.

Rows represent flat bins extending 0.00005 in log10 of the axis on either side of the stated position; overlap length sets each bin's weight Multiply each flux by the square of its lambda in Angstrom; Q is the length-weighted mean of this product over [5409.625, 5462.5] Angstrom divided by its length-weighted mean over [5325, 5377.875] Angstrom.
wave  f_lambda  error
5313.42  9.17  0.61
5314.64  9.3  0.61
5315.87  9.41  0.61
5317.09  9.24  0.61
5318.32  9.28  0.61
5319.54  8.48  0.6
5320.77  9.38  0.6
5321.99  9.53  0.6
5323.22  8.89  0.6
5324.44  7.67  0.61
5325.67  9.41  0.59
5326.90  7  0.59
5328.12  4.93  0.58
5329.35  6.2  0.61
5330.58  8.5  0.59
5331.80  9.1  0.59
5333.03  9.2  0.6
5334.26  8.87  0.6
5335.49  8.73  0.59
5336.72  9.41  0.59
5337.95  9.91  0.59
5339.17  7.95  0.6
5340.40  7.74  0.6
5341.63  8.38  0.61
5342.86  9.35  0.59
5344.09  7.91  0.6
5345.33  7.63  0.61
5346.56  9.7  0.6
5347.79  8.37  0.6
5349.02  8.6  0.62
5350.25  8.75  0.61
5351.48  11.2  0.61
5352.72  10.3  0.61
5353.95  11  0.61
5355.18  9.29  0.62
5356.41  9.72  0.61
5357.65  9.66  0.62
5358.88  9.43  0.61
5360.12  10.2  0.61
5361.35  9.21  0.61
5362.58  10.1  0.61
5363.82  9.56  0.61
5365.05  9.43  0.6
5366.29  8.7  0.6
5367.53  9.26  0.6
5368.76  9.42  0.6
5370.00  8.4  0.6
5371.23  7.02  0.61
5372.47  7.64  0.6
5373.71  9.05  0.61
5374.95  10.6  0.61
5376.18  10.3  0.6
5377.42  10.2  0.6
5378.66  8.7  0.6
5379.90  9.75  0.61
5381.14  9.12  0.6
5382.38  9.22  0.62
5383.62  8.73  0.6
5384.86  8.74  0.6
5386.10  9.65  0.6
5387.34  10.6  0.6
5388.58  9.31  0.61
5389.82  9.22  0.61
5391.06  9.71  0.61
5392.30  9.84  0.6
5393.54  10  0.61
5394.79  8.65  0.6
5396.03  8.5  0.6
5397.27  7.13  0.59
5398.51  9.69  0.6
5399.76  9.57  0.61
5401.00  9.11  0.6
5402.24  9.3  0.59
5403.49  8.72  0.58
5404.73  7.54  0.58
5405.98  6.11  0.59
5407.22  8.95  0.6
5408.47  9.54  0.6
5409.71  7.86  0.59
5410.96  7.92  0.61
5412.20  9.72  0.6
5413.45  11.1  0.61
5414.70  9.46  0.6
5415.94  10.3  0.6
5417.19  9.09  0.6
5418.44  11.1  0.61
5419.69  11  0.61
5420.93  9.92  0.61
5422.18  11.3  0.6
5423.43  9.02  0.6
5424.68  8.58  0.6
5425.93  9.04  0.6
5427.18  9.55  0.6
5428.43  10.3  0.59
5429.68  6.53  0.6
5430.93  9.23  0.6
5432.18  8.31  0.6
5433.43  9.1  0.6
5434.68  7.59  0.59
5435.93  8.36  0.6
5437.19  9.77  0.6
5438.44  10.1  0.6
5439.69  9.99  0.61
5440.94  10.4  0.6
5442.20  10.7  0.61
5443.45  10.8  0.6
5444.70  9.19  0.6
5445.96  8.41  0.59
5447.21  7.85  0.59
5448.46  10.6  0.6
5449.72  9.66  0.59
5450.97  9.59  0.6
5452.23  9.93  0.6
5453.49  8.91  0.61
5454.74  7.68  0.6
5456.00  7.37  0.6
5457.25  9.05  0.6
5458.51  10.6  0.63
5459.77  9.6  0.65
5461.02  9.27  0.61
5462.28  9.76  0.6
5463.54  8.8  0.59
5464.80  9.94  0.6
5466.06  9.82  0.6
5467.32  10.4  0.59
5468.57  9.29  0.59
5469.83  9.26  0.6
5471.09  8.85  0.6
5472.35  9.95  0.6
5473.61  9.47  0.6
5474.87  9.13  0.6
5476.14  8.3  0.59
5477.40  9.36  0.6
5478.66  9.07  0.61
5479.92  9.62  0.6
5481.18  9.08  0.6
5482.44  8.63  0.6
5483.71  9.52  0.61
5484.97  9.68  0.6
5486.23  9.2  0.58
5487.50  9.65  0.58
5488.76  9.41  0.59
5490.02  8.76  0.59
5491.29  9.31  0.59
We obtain 1.1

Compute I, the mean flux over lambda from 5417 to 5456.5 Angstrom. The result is 9.35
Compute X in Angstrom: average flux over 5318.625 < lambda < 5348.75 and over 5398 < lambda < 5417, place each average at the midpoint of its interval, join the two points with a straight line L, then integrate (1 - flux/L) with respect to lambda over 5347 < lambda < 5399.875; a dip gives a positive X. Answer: -3.7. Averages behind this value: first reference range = 8.44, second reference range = 8.99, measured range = 9.34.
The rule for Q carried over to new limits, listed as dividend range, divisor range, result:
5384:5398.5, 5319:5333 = 1.16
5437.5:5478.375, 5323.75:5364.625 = 1.11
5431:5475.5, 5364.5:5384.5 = 1.06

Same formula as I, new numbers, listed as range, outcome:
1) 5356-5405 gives 9.23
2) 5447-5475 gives 9.37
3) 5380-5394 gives 9.47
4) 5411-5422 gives 10.1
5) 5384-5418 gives 9.09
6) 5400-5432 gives 9.2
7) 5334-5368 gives 9.23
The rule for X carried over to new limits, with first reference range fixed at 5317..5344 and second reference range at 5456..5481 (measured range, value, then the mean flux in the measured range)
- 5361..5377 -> -0.7 Angstrom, 9.14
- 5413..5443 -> -1.5 Angstrom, 9.57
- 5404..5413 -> 0.7 Angstrom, 8.3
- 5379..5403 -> -1.0 Angstrom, 9.24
